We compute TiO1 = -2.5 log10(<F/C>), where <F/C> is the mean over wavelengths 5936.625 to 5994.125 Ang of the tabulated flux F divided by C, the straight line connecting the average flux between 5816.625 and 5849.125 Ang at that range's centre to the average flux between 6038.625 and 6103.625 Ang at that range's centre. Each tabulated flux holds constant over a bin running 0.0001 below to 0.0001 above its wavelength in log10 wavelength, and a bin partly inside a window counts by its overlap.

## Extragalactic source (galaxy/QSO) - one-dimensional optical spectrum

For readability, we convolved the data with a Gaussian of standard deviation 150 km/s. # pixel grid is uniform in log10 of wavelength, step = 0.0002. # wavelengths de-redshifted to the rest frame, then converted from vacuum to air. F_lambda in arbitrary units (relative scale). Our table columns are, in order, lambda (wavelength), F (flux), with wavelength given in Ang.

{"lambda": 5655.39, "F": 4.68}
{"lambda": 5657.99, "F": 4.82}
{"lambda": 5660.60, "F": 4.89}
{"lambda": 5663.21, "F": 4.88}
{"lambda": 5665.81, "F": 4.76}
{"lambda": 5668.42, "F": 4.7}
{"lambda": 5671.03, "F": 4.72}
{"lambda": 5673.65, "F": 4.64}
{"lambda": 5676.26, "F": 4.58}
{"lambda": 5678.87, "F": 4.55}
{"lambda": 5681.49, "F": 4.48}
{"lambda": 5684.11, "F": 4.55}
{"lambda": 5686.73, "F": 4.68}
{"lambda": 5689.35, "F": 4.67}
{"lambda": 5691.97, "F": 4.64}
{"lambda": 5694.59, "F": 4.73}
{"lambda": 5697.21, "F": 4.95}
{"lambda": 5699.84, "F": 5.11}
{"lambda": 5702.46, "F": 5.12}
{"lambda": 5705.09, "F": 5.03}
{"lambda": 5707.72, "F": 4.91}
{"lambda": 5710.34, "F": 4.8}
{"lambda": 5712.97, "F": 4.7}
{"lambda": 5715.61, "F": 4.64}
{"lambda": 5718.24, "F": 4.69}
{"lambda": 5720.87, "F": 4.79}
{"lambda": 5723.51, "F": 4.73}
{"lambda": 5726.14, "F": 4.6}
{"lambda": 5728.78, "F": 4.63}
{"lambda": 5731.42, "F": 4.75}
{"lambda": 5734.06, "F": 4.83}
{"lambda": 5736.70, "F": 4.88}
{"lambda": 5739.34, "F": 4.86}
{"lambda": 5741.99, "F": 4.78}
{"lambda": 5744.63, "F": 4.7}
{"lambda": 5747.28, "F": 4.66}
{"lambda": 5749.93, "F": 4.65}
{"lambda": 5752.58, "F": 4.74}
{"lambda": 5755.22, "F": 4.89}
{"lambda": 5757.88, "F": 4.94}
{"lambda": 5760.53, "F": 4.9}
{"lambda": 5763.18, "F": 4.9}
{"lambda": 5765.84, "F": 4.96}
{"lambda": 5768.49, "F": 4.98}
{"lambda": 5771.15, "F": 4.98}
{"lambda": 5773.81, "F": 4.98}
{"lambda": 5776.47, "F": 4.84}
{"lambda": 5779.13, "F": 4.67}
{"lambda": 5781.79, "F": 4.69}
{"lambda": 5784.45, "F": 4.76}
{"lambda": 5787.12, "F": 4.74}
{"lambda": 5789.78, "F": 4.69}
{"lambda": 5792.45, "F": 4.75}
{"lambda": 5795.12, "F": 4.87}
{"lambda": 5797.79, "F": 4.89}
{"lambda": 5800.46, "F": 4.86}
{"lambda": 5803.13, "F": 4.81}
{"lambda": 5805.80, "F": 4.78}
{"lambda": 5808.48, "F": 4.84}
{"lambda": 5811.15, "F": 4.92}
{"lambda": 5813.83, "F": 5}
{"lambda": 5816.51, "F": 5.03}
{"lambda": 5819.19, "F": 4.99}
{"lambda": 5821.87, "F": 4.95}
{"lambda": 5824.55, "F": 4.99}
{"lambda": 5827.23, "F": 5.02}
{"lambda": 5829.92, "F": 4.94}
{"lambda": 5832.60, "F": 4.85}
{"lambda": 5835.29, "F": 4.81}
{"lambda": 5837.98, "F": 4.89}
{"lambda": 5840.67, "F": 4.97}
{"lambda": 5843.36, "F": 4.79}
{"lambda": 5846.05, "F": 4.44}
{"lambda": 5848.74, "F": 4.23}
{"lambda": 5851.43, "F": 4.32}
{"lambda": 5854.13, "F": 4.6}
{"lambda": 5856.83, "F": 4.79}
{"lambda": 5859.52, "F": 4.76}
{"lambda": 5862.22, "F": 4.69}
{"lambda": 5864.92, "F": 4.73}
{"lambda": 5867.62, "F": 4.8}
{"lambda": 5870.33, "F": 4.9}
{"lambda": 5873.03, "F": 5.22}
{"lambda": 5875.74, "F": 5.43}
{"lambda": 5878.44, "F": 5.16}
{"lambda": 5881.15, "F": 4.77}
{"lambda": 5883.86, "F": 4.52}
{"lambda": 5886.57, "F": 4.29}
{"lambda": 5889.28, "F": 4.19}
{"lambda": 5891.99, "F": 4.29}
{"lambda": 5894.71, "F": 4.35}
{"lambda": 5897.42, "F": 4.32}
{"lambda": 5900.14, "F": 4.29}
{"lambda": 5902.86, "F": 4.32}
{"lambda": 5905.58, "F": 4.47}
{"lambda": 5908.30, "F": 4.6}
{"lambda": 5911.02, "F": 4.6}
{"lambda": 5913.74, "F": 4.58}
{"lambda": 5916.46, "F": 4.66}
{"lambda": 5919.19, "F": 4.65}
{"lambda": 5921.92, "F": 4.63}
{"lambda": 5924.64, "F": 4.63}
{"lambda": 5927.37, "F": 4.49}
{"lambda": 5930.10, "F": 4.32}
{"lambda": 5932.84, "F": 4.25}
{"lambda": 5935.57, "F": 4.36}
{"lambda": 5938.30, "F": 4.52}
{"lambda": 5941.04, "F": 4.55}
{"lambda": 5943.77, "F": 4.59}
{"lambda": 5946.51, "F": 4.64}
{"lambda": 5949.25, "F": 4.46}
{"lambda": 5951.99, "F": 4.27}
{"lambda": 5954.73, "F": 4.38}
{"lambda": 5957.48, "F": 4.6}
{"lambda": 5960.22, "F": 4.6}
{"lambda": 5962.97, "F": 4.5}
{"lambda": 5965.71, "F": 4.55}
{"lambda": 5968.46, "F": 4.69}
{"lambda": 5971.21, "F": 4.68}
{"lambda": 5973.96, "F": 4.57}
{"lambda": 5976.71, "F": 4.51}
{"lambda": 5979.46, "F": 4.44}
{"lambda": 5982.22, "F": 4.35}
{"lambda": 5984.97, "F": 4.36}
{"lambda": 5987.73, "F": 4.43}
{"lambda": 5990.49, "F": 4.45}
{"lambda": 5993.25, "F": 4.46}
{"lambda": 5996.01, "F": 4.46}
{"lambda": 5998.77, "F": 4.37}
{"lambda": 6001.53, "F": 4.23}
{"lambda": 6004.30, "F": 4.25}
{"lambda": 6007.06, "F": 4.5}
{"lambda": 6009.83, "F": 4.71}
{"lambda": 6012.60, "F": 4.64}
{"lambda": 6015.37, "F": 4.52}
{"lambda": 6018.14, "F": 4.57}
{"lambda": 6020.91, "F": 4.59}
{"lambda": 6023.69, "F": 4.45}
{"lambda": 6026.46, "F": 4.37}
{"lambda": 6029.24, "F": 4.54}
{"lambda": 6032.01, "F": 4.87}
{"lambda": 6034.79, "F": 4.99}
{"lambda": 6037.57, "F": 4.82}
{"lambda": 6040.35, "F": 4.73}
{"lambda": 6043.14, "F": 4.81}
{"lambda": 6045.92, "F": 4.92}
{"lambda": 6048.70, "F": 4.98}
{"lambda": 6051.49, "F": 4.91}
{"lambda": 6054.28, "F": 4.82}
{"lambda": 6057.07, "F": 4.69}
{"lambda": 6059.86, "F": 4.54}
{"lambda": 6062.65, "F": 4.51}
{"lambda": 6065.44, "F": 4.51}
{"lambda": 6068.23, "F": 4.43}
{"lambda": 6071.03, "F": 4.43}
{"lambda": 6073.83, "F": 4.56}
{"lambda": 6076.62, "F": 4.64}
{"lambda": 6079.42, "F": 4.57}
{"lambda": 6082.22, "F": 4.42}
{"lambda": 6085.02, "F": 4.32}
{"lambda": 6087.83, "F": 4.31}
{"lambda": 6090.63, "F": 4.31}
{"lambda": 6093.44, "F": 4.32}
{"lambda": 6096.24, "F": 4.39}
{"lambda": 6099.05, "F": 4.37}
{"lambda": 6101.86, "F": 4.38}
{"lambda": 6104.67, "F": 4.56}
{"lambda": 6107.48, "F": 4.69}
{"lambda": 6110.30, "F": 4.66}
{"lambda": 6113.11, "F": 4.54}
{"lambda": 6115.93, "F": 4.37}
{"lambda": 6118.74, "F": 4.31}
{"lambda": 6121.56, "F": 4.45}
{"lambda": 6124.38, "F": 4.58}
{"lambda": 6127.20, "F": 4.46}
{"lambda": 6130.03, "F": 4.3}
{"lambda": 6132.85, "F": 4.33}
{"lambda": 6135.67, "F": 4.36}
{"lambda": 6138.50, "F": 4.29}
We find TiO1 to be 0.04 mag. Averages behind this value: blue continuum 4.85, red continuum 4.56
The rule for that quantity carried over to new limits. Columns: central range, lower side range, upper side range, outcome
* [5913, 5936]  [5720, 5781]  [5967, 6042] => 0.027 mag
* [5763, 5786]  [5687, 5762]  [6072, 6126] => -0.024 mag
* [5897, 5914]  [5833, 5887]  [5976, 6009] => 0.045 mag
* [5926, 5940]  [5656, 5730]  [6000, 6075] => 0.066 mag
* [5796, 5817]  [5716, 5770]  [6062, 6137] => -0.035 mag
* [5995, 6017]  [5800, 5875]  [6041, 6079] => 0.058 mag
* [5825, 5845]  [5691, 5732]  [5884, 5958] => -0.067 mag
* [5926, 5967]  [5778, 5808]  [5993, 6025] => 0.022 mag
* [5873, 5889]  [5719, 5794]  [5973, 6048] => -0.033 mag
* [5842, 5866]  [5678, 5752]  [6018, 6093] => 0.024 mag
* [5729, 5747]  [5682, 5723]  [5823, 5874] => 0.002 mag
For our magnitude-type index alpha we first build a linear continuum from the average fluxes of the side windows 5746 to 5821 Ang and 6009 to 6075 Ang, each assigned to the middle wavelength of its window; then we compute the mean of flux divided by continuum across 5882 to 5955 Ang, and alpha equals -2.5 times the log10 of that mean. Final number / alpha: 0.069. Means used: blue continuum 4.85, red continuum 4.66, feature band 4.46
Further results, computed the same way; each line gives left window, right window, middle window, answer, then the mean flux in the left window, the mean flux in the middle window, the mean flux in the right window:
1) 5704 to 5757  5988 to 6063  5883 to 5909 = 0.079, 4.76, 4.35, 4.62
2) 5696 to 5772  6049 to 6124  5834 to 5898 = 0.006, 4.83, 4.68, 4.51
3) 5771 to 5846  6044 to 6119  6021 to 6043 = -0.020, 4.86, 4.68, 4.54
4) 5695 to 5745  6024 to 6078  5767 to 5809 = -0.007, 4.82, 4.82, 4.68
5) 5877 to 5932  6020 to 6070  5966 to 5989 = 0.023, 4.51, 4.51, 4.69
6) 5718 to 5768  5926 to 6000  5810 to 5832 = -0.067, 4.79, 4.98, 4.48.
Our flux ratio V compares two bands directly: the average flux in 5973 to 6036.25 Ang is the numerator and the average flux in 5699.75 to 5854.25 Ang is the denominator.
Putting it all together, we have 0.94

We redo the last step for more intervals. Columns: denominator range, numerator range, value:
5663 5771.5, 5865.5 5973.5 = 0.96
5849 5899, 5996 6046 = 0.99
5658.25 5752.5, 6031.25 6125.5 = 0.96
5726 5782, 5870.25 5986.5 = 0.94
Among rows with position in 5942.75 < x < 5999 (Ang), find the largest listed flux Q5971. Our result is 4.69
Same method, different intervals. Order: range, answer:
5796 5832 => 5.03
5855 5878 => 5.43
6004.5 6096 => 4.99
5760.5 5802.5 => 4.98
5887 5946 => 4.66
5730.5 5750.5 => 4.88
